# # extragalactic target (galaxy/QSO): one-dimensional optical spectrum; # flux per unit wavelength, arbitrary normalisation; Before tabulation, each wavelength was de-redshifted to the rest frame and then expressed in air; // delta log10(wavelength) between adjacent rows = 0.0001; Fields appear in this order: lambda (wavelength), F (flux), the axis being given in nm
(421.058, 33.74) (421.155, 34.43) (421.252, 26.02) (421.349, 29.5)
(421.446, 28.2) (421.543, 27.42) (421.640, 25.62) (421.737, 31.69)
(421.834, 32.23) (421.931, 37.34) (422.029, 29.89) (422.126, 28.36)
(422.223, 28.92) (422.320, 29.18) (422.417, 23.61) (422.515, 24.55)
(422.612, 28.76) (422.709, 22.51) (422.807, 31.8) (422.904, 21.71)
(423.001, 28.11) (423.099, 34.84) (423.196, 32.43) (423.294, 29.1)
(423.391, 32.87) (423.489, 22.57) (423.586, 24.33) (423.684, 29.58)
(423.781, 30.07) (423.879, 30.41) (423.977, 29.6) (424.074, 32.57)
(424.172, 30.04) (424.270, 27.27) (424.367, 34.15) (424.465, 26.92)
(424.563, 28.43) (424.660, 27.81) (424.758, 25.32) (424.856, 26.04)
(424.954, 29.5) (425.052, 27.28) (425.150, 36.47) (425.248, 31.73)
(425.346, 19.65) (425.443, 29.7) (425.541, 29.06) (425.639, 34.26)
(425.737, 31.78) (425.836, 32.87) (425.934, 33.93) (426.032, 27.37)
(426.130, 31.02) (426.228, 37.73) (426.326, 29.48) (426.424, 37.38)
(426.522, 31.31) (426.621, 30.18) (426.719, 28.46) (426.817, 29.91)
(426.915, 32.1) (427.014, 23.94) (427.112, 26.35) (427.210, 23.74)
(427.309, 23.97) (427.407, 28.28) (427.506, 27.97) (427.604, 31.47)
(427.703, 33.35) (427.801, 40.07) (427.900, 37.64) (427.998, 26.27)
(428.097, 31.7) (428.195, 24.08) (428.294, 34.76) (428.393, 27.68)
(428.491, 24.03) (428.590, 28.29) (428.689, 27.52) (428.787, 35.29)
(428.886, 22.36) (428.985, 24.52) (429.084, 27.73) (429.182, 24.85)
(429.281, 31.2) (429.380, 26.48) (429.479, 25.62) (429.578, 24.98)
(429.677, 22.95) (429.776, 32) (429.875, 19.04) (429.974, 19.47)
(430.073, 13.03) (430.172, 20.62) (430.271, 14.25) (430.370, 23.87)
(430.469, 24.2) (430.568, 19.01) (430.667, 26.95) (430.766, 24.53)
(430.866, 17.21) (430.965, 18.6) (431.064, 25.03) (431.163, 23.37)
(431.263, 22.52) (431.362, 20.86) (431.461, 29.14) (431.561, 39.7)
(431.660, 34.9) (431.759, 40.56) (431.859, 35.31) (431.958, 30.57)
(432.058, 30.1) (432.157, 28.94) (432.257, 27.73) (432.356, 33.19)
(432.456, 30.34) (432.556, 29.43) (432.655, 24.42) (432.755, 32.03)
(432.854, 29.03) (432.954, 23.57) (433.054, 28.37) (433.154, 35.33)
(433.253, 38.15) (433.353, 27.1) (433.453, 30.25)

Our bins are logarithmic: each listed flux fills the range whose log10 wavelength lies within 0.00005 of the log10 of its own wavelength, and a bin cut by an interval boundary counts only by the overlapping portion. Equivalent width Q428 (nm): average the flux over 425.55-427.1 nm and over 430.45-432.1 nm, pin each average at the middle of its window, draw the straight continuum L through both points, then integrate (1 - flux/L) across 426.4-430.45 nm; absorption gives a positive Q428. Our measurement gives 0.33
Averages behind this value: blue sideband 31.3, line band 27.2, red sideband 27.3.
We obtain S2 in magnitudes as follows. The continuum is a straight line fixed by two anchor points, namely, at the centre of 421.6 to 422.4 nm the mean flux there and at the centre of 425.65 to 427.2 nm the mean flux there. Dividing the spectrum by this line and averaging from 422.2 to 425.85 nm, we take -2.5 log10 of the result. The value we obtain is 0.06 mag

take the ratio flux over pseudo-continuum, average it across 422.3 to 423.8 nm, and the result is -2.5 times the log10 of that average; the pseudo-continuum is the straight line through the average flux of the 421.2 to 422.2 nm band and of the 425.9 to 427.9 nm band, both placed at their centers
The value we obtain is 0.08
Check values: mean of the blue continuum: 29.6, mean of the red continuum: 30.6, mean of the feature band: 27.8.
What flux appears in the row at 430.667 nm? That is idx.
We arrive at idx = 26.95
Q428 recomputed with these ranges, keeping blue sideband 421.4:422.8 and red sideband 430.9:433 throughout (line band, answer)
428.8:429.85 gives 0.09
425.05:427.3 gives -0.12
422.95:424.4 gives -0.06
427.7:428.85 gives -0.08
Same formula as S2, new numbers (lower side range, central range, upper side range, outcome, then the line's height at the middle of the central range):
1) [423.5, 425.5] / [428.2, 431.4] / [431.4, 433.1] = 0.24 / 30.2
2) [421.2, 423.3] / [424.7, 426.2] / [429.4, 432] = -0.10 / 27.3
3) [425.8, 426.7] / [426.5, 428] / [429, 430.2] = 0.00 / 29.8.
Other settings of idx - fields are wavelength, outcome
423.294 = 29.1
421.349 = 29.5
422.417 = 23.61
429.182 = 24.85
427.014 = 23.94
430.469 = 24.2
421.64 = 25.62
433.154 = 35.33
